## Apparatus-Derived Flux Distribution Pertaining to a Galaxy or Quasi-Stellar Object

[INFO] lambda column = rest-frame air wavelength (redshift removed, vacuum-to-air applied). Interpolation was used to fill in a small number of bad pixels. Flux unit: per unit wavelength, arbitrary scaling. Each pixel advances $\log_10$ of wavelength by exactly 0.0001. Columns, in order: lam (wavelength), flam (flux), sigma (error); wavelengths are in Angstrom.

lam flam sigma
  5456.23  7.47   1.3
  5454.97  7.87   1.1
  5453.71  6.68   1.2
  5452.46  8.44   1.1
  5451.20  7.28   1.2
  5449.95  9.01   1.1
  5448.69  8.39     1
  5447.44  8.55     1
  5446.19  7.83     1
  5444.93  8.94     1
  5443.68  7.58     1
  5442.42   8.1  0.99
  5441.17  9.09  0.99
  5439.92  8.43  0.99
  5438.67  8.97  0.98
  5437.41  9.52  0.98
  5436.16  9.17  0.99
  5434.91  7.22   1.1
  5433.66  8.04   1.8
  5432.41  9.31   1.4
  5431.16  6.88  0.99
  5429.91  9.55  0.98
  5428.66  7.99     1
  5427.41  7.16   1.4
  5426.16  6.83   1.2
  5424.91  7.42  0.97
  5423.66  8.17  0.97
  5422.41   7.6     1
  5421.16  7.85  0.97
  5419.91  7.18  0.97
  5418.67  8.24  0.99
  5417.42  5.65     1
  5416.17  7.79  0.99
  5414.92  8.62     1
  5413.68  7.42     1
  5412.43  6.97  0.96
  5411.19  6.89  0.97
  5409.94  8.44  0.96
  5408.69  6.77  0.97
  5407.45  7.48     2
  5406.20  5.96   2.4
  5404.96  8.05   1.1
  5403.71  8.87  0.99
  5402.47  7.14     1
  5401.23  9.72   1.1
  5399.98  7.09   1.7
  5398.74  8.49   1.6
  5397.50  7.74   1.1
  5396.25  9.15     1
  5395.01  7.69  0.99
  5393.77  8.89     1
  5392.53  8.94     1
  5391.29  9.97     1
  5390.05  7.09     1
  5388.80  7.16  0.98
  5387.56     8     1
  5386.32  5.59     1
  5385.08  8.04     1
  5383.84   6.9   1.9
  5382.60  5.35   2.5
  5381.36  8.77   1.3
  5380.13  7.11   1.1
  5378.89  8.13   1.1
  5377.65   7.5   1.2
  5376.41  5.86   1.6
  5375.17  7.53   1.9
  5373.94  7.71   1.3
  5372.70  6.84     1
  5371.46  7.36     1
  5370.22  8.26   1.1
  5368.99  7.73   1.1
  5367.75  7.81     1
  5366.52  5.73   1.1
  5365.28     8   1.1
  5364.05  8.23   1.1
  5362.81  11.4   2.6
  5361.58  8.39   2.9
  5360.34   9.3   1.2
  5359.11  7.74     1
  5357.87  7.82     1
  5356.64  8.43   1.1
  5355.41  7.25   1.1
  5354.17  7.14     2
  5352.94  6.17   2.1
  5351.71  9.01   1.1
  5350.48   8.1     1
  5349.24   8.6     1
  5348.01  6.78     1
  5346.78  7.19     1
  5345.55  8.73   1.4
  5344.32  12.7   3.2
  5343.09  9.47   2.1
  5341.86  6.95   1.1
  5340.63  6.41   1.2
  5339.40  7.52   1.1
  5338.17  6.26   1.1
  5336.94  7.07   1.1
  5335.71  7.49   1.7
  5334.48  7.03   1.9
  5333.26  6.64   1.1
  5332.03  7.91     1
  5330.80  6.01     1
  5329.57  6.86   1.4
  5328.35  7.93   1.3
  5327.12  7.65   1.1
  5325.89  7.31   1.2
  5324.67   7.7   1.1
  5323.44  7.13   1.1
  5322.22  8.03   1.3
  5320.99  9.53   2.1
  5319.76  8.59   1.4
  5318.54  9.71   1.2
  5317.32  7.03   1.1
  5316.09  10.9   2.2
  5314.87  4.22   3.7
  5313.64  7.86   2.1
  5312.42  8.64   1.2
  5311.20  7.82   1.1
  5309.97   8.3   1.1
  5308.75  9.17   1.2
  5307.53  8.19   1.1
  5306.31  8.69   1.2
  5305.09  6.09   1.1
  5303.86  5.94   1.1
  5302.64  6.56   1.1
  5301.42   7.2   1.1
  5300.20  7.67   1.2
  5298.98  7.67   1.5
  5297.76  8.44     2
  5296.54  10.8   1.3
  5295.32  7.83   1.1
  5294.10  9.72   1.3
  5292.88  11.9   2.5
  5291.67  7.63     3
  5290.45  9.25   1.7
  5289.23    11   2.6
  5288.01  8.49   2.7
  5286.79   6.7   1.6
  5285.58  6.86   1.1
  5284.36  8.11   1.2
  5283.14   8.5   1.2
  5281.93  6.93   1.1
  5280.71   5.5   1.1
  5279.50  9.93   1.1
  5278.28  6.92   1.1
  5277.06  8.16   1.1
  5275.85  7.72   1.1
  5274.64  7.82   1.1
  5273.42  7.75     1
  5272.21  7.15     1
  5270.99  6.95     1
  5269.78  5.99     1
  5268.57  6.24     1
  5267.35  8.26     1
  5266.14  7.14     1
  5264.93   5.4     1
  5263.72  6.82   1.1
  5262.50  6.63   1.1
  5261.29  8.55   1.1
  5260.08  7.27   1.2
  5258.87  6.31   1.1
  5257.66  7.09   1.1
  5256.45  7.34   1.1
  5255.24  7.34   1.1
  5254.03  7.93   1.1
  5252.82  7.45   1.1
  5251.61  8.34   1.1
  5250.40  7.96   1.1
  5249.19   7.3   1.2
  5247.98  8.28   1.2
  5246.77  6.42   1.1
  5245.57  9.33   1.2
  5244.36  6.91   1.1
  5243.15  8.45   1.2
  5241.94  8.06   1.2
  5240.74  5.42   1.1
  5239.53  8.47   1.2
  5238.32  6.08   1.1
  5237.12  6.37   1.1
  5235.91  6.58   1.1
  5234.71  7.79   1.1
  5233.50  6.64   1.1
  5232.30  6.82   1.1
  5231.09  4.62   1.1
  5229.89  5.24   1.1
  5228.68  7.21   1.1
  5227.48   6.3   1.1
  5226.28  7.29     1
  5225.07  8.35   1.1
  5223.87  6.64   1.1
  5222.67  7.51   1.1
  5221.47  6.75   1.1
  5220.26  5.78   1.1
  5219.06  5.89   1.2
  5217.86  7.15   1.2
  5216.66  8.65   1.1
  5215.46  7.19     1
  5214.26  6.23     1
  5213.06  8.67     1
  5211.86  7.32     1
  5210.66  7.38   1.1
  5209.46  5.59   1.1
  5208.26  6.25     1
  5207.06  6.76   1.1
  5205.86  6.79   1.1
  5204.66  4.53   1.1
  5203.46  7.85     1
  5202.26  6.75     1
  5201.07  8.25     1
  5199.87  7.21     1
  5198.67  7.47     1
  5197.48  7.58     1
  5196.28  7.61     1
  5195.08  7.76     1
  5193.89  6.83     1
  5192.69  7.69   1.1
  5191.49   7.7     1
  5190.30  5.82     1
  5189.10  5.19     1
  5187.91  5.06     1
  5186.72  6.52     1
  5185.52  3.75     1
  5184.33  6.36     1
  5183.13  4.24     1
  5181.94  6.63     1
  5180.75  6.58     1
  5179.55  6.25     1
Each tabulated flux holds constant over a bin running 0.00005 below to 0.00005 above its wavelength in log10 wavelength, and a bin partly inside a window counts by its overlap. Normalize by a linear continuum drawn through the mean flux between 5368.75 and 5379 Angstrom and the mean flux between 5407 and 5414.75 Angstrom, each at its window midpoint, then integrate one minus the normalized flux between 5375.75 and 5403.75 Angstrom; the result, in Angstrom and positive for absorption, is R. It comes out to -1.41 Angstrom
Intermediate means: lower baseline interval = 7.39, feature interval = 7.77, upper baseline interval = 7.41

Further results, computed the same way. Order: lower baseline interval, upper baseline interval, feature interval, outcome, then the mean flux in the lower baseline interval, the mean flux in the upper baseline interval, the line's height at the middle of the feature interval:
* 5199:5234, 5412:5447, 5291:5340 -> -3.4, 6.82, 7.99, 7.36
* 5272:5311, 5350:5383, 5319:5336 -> 0.7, 8.09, 7.74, 7.92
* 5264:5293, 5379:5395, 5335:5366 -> -1.6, 7.69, 7.67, 7.68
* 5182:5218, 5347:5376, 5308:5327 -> -1.4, 6.73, 7.86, 7.55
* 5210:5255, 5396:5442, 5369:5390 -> 1.3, 7.16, 7.91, 7.75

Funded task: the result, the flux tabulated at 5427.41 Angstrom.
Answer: 7.16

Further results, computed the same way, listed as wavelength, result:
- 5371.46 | 7.36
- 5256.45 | 7.34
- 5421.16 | 7.85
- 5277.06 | 8.16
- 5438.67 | 8.97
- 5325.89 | 7.31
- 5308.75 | 9.17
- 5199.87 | 7.21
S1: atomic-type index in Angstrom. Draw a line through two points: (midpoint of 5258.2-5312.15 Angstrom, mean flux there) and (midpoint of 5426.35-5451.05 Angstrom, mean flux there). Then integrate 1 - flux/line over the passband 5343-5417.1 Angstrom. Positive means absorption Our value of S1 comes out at 2.5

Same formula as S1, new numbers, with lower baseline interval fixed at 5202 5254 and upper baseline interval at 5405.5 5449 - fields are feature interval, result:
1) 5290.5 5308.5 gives -2.19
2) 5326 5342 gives 0.88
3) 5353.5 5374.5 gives -0.93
